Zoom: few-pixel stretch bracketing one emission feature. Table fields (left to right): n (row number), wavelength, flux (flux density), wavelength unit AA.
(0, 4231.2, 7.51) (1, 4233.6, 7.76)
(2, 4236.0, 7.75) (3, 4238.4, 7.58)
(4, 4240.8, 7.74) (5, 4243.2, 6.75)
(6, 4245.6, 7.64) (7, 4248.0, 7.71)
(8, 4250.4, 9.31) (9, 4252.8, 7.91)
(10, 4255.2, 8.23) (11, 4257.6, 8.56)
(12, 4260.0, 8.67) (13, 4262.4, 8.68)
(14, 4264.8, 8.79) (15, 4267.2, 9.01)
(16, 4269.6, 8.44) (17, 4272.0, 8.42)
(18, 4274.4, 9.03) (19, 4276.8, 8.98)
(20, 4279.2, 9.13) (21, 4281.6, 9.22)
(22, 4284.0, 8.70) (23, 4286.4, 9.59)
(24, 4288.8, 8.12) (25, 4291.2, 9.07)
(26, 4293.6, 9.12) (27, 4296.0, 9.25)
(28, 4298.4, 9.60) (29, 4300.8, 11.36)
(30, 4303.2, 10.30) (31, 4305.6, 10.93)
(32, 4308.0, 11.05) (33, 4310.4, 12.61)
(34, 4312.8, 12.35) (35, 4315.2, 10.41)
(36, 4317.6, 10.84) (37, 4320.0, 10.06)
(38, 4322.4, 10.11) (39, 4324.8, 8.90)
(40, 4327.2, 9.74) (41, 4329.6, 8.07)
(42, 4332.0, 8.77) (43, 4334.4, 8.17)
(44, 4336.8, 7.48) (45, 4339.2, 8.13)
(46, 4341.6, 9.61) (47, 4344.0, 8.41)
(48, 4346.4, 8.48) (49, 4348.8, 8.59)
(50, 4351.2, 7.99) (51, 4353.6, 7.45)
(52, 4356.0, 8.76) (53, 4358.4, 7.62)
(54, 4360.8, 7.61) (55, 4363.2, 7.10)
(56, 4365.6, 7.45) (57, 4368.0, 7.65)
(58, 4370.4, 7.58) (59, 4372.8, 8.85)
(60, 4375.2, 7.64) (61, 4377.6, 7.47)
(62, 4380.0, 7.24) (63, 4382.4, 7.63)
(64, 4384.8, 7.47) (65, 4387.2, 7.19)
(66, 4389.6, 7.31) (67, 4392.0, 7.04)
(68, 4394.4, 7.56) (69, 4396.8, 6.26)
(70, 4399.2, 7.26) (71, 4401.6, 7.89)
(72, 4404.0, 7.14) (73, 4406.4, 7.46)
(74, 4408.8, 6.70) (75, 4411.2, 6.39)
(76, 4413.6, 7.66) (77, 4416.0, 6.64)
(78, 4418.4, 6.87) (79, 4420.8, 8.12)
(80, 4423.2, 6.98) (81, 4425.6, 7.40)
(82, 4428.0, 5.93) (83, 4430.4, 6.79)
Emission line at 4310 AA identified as C III]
